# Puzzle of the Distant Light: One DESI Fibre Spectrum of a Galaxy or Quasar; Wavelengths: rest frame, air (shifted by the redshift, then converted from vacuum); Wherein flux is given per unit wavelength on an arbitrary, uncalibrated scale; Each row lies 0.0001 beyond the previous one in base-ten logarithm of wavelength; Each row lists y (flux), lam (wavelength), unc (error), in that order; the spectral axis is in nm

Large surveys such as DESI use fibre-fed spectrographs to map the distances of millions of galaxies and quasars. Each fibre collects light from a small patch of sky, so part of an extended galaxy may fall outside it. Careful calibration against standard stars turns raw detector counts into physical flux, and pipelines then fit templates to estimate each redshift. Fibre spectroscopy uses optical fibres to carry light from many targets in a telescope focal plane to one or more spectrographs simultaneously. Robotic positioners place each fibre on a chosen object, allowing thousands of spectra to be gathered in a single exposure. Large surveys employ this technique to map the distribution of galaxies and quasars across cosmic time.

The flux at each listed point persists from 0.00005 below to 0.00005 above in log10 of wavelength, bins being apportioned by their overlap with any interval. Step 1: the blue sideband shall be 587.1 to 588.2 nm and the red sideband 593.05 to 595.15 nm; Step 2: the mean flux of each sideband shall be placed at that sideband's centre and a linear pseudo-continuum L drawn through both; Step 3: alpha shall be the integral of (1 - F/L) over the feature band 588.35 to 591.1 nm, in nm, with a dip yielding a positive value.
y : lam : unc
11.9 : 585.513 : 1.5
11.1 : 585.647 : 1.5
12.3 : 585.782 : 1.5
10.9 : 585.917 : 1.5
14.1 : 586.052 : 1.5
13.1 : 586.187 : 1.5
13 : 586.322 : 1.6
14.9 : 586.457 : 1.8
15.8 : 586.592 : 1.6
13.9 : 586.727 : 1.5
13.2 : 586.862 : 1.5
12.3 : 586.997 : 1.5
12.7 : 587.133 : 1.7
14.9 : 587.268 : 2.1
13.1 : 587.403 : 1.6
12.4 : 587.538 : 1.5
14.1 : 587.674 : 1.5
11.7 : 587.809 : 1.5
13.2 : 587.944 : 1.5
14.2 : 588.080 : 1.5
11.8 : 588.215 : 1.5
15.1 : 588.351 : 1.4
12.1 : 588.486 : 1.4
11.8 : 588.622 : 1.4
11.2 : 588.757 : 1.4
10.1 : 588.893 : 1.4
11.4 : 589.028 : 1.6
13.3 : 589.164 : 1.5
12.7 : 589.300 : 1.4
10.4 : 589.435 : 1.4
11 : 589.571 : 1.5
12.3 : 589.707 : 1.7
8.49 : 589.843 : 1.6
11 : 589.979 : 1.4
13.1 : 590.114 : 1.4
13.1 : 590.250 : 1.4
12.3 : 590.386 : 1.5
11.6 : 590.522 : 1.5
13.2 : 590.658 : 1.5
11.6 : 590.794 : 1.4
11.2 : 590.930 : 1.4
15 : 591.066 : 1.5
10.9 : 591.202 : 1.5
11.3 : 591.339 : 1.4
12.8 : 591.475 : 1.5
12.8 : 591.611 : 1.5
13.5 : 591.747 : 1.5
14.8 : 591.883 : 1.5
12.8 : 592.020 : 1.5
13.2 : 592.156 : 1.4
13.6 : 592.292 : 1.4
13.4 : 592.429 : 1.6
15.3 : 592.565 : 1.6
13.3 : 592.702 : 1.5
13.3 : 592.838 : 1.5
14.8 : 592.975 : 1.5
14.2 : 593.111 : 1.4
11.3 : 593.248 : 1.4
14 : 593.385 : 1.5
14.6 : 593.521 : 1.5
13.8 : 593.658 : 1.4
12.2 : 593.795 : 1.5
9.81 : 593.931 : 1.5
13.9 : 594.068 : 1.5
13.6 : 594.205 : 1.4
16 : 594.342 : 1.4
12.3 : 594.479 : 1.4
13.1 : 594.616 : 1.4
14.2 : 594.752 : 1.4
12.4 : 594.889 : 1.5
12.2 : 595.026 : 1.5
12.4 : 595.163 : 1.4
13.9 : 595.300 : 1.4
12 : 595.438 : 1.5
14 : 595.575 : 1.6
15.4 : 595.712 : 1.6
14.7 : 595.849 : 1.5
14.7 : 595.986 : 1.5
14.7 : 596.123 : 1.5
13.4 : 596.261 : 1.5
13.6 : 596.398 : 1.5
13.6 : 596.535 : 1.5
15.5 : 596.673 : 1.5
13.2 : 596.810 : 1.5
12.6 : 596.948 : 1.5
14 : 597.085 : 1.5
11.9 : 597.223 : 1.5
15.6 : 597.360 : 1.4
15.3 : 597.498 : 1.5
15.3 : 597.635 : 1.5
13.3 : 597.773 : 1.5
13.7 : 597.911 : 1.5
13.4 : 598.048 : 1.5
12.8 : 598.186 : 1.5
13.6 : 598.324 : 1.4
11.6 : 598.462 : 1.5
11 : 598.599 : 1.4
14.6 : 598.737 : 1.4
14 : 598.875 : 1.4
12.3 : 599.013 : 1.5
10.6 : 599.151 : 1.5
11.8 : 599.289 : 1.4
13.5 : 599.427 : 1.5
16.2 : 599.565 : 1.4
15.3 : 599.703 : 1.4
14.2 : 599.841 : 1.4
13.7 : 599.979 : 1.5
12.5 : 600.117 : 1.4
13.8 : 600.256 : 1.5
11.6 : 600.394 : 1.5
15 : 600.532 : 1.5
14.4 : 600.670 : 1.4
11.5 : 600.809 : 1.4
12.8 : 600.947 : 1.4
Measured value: 0.28 nm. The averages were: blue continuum 13.2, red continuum 13.2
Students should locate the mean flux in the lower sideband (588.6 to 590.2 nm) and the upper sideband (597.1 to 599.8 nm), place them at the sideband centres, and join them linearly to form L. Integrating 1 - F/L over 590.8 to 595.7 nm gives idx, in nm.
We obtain -0.365 nm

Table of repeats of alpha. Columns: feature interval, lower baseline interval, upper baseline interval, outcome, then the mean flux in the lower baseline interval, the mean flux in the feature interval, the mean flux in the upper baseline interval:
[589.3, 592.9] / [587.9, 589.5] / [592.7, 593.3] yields 0.118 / 12.3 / 12.5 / 13.4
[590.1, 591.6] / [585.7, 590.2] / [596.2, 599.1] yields 0.059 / 12.6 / 12.4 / 13.5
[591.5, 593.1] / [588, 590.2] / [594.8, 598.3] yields -0.128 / 11.9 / 13.7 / 13.7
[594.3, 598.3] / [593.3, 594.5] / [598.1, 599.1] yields -0.205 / 13.4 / 13.7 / 12.8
